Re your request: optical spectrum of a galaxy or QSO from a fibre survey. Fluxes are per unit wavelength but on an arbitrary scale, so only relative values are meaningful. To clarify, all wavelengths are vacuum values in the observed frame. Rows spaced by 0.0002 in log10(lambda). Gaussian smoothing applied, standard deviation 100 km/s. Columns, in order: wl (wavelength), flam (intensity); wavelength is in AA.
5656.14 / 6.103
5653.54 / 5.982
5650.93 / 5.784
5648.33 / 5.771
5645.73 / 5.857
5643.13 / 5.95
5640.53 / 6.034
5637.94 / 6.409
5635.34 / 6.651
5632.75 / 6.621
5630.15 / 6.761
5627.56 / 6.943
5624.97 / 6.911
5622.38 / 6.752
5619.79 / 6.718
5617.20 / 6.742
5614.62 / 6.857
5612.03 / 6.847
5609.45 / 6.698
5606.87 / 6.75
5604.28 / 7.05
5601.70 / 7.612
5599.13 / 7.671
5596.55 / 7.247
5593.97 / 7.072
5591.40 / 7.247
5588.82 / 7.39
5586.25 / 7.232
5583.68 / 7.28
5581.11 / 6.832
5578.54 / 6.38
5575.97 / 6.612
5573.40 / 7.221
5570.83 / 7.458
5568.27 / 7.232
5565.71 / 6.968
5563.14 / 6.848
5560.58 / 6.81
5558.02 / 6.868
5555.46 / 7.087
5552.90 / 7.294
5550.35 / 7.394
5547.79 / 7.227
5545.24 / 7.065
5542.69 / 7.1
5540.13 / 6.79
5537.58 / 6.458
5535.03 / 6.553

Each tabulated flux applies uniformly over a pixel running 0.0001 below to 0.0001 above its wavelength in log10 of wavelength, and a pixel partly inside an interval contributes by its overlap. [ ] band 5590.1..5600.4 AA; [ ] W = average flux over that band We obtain 7.3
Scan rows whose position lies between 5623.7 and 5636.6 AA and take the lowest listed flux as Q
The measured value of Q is 6.621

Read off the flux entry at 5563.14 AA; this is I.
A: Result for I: 6.848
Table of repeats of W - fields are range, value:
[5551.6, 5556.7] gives 7.2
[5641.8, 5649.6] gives 5.86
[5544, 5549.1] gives 7.15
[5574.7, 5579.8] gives 6.49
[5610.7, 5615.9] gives 6.85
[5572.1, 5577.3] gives 6.9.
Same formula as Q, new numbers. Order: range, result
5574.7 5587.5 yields 6.38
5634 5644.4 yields 5.95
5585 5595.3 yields 7.072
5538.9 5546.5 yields 6.79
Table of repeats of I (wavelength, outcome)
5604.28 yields 7.05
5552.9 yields 7.294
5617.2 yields 6.742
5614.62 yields 6.857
